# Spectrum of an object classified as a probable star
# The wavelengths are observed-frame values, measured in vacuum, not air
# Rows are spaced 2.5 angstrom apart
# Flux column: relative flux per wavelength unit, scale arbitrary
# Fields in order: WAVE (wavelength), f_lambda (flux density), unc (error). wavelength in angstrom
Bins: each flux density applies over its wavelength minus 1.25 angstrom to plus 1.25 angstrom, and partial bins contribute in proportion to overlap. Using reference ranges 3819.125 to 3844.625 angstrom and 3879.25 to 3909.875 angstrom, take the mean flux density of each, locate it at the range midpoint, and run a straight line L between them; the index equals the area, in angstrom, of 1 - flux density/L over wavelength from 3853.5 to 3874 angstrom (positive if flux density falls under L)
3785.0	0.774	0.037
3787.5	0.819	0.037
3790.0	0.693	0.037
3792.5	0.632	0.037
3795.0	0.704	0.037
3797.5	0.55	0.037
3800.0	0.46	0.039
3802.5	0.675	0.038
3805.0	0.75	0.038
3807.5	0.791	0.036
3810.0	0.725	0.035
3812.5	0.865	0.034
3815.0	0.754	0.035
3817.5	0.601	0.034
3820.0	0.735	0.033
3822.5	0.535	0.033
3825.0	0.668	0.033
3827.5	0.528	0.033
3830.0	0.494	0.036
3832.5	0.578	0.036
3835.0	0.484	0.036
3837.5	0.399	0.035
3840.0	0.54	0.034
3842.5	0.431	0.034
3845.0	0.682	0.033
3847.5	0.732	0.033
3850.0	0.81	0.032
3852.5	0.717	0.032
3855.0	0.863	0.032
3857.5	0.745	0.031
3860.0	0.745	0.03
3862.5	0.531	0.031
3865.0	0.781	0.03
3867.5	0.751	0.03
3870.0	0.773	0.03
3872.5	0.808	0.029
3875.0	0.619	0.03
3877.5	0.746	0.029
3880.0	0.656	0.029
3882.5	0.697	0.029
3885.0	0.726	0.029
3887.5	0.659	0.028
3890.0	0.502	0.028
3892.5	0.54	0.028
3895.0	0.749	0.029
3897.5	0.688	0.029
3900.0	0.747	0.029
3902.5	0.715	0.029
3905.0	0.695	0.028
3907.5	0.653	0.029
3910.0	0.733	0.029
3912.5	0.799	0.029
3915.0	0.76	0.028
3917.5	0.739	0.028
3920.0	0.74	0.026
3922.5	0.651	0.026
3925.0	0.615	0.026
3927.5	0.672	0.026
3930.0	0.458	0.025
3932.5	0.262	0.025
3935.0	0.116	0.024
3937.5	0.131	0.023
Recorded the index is -4.74 angstrom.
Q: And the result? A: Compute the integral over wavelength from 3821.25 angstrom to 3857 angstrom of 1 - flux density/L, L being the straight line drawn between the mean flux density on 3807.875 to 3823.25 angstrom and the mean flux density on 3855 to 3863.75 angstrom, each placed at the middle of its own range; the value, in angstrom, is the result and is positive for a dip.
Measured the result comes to 5.0 angstrom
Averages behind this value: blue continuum 0.713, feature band 0.607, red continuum 0.701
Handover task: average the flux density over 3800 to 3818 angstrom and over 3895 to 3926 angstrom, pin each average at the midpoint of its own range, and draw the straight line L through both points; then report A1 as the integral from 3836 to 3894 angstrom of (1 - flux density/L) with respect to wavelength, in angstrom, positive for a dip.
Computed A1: 3.77 angstrom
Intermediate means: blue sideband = 0.724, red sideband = 0.714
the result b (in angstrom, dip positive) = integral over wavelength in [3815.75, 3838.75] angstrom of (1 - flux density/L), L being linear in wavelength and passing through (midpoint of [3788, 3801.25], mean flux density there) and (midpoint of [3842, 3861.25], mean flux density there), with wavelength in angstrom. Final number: 4.0 angstrom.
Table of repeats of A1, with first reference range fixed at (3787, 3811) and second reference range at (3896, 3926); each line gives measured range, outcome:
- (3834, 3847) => 3.2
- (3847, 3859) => -1.4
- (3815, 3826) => 0.6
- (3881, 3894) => 1.4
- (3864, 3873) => -1.0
